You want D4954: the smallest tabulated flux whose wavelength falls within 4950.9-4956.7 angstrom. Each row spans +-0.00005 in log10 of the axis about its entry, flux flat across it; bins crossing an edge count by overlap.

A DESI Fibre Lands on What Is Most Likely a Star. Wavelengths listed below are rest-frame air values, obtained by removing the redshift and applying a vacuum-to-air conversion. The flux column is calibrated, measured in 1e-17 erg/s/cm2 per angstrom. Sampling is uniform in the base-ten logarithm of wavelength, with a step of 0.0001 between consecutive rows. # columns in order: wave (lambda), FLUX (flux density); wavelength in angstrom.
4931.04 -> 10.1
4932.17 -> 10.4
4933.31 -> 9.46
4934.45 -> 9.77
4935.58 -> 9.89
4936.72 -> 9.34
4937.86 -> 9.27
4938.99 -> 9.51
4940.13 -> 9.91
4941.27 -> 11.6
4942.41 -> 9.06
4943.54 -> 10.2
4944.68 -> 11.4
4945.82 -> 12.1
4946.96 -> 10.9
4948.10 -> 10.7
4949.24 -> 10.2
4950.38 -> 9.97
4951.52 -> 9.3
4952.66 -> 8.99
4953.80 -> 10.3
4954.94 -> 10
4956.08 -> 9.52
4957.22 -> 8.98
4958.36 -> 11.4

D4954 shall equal 8.99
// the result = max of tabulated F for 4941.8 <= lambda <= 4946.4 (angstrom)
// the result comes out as 12.1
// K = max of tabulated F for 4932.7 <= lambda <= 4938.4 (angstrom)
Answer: 9.89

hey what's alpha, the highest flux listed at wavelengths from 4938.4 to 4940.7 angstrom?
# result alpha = 9.91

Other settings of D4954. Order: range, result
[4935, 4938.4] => 9.27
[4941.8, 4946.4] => 9.06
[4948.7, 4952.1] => 9.3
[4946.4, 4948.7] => 10.7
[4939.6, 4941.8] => 9.91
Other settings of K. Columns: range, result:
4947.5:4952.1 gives 10.7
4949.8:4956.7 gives 10.3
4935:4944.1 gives 11.6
